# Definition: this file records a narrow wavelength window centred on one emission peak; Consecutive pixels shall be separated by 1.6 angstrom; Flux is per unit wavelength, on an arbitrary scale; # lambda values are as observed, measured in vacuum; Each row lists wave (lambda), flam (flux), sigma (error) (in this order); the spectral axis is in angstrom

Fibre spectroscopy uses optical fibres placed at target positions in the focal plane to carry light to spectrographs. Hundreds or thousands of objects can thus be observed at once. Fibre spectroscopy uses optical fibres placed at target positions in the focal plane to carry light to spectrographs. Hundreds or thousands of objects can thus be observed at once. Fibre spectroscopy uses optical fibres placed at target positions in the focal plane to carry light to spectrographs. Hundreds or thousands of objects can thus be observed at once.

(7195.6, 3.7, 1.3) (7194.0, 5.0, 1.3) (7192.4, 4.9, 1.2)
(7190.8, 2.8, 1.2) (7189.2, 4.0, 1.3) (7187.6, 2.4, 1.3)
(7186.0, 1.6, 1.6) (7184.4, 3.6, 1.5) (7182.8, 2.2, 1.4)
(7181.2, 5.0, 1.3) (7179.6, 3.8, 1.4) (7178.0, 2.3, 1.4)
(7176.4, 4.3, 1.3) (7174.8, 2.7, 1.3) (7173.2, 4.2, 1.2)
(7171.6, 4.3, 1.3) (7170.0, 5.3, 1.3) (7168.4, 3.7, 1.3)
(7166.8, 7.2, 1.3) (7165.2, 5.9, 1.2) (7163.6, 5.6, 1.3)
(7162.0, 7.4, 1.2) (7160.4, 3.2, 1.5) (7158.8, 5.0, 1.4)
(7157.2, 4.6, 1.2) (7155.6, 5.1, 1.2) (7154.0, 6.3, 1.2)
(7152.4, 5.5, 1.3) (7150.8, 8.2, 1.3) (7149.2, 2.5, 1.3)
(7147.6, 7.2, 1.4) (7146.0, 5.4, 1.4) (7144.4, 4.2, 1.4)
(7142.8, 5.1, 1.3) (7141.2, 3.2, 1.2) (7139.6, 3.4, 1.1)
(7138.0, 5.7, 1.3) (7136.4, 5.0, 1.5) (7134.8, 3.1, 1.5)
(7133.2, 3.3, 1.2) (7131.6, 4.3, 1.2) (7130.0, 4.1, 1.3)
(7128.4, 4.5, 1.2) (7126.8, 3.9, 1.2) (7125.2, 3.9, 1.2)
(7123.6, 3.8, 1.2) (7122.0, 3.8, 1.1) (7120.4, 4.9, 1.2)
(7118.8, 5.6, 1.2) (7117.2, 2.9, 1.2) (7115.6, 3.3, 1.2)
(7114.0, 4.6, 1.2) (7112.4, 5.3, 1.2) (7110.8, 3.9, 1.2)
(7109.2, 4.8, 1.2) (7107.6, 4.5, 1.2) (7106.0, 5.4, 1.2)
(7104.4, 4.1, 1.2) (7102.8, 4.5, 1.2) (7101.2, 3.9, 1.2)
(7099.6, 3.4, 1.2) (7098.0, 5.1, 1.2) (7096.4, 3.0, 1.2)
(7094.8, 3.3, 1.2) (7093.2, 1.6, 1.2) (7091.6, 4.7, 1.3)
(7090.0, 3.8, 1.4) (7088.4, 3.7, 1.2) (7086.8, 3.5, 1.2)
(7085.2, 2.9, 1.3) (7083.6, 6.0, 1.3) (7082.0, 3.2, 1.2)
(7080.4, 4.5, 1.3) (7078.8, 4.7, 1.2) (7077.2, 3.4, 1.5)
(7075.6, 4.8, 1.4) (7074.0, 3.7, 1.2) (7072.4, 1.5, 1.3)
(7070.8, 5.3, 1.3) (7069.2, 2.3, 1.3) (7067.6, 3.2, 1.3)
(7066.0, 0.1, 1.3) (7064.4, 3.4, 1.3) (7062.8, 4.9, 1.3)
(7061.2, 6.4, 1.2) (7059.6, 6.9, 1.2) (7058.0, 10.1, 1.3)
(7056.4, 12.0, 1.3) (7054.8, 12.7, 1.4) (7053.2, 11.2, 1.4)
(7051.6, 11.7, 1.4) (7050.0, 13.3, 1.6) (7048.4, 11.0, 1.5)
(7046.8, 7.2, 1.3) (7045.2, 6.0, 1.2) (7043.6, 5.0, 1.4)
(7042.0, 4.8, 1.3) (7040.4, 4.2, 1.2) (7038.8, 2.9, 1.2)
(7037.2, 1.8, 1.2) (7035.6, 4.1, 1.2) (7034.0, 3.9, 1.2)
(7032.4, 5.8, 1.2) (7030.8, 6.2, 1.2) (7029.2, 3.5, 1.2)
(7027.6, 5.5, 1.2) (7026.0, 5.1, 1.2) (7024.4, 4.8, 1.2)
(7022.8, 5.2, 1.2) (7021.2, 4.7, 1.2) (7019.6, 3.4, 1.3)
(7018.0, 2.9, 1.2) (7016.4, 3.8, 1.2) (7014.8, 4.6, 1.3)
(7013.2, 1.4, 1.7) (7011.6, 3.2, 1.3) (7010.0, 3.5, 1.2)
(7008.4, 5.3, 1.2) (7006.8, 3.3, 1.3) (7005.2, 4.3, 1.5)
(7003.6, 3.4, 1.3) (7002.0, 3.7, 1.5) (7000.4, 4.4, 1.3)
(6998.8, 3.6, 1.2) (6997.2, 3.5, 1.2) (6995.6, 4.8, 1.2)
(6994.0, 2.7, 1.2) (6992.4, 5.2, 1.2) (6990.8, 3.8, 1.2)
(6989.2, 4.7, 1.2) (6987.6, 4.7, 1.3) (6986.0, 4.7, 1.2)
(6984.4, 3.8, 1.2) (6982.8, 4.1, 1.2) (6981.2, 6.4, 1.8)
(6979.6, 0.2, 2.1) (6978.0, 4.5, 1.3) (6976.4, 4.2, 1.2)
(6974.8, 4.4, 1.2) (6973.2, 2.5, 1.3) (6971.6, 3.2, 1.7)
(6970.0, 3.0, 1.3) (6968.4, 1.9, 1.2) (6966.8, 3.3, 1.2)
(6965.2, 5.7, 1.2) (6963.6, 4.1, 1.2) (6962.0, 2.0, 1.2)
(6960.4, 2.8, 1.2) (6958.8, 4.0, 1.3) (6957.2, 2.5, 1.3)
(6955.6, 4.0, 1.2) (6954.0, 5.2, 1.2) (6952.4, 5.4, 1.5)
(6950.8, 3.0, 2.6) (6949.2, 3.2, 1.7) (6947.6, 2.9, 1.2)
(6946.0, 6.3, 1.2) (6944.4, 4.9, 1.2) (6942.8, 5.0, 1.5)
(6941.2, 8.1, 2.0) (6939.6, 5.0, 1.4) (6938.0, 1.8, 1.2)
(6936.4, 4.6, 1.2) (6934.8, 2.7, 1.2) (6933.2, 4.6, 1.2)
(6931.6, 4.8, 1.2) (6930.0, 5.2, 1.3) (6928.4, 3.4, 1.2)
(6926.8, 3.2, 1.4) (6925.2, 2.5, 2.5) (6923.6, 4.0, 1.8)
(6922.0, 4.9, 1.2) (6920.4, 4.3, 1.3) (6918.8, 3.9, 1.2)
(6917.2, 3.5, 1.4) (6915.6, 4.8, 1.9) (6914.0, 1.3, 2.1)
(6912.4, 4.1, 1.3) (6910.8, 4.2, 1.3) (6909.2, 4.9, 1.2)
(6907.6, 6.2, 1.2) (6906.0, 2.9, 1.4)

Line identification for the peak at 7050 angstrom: [O II]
